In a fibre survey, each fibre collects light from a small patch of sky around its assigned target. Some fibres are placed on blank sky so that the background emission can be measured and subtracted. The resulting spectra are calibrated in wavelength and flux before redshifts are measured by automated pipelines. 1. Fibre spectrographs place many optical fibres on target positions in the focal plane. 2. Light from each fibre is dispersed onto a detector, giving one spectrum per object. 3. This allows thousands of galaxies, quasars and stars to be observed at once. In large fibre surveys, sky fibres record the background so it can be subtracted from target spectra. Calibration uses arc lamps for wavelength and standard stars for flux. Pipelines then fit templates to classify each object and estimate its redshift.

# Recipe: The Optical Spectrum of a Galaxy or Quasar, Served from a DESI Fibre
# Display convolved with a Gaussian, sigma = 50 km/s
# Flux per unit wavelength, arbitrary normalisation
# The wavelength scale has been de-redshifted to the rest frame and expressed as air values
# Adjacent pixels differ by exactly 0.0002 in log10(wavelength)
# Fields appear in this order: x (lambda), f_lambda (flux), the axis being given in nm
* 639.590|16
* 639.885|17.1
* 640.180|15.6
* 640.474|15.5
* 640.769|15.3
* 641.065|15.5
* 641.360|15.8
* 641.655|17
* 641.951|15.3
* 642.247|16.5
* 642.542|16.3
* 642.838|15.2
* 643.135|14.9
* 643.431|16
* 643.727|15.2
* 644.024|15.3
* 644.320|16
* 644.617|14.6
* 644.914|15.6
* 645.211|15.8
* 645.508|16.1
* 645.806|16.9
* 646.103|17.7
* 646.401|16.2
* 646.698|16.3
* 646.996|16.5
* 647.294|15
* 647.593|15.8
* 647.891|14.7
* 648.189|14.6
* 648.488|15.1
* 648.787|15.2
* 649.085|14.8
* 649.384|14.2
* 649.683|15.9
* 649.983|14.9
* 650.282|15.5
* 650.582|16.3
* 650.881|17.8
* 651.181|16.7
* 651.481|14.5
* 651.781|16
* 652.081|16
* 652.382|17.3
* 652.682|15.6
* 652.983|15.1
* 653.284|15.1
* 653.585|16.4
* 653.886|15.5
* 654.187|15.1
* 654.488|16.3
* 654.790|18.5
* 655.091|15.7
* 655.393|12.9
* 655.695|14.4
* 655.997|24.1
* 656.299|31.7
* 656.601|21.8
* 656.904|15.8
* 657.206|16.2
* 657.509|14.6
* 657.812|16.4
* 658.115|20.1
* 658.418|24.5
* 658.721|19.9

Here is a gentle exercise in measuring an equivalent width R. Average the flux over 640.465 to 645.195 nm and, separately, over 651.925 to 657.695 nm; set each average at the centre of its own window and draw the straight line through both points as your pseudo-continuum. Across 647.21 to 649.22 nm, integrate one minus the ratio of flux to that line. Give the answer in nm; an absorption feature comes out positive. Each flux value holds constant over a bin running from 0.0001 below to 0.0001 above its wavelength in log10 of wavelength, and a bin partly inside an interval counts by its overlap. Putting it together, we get 0.164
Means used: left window 15.6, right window 17.3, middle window 15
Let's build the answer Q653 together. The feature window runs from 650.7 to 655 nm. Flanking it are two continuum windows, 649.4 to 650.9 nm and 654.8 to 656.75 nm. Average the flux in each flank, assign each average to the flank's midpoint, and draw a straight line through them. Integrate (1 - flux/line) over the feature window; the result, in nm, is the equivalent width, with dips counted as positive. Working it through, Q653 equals 0.39 nm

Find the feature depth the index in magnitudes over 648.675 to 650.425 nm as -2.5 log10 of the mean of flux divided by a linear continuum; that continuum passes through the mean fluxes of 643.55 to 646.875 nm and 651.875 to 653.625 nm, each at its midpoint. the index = 0.06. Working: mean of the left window 16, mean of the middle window 15.1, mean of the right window 15.9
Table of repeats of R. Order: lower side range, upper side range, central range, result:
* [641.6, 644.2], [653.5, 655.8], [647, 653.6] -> 0.03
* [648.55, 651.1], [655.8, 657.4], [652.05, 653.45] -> 0.18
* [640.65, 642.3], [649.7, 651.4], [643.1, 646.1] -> 0.04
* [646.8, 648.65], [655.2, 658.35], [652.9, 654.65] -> 0.21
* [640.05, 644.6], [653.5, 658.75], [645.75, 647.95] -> 0.05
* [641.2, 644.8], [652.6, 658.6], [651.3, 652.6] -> 0.10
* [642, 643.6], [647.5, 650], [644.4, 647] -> -0.13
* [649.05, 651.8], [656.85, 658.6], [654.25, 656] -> 0.10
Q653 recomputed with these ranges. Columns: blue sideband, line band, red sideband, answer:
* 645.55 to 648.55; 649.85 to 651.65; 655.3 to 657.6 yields 0.130 nm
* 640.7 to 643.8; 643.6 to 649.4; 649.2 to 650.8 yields -0.009 nm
